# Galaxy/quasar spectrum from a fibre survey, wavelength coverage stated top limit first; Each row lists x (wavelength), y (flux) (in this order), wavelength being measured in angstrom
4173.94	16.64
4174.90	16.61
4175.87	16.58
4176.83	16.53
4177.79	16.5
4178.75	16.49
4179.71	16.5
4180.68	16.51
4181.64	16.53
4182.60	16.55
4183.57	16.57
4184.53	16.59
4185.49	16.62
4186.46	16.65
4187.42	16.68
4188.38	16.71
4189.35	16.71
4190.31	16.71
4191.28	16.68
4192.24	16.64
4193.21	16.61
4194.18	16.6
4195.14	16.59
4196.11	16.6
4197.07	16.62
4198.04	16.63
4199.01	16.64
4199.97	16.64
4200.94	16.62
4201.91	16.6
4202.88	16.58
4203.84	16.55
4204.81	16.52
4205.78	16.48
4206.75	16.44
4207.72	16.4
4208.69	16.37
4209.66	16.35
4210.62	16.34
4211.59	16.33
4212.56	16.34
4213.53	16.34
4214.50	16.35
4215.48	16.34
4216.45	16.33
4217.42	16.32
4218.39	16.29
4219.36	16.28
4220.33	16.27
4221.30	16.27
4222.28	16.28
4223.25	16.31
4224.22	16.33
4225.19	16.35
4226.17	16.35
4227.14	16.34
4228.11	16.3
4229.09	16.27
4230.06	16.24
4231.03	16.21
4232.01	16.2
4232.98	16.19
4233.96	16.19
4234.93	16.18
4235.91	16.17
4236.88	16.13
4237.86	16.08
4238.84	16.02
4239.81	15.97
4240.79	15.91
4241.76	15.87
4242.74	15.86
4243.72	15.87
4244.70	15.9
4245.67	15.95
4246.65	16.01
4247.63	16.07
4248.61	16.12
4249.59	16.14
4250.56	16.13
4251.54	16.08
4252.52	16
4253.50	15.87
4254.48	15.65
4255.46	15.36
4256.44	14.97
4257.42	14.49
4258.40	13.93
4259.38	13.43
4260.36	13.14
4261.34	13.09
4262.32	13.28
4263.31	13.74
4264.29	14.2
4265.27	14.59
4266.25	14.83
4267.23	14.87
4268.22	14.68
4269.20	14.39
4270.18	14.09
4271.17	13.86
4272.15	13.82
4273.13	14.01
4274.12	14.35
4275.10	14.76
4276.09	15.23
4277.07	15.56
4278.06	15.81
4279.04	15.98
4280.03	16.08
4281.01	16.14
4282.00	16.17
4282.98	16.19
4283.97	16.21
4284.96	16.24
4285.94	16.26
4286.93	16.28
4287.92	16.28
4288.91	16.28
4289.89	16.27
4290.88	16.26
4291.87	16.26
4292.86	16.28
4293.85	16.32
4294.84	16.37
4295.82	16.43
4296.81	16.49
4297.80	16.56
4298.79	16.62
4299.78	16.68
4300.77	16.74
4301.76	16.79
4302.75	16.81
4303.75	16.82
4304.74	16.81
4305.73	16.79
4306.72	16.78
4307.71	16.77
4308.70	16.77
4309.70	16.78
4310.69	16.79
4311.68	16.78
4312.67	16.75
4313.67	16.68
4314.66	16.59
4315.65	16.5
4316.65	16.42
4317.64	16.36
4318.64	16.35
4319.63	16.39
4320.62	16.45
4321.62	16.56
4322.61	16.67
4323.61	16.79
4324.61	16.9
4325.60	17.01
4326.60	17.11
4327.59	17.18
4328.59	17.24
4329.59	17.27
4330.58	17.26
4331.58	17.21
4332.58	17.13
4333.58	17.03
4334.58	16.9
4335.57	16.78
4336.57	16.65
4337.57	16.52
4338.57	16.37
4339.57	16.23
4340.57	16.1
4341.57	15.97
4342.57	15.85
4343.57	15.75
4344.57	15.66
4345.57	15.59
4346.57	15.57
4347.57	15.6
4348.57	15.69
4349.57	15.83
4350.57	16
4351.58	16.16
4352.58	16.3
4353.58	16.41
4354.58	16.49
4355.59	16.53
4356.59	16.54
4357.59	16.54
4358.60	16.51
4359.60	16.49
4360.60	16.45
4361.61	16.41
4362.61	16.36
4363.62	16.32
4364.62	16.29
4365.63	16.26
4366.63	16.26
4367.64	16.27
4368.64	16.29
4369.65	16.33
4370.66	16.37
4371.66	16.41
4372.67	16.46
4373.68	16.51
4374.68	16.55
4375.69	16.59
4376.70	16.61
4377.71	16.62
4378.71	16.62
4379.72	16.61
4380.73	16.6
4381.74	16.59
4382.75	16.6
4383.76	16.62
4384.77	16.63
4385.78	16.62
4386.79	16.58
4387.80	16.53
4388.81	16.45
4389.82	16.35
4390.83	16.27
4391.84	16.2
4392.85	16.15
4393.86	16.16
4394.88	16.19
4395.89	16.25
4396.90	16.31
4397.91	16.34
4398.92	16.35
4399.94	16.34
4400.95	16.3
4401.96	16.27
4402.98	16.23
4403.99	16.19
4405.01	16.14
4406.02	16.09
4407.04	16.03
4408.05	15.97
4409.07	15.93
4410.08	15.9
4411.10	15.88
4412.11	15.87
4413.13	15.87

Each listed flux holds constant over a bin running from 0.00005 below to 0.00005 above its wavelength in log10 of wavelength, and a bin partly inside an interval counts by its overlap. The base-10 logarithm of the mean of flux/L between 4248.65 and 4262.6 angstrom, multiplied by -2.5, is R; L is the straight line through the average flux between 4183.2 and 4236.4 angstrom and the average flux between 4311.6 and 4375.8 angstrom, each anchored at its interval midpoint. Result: 0.11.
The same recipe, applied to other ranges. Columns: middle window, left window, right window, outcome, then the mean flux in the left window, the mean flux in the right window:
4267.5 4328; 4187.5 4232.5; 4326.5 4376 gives 0.02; 16.4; 16.4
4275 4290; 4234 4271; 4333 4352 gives -0.03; 15.2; 16.1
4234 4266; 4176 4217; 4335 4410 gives 0.08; 16.5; 16.3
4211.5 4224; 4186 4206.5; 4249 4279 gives -0.02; 16.6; 14.7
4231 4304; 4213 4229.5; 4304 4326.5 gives 0.06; 16.3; 16.7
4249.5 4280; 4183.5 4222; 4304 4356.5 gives 0.12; 16.5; 16.5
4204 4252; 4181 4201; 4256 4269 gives -0.06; 16.6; 14.1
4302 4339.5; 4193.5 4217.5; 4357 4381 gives -0.02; 16.5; 16.4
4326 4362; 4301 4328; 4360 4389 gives 0.01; 16.7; 16.5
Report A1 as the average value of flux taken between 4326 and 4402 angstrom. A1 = 16.4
